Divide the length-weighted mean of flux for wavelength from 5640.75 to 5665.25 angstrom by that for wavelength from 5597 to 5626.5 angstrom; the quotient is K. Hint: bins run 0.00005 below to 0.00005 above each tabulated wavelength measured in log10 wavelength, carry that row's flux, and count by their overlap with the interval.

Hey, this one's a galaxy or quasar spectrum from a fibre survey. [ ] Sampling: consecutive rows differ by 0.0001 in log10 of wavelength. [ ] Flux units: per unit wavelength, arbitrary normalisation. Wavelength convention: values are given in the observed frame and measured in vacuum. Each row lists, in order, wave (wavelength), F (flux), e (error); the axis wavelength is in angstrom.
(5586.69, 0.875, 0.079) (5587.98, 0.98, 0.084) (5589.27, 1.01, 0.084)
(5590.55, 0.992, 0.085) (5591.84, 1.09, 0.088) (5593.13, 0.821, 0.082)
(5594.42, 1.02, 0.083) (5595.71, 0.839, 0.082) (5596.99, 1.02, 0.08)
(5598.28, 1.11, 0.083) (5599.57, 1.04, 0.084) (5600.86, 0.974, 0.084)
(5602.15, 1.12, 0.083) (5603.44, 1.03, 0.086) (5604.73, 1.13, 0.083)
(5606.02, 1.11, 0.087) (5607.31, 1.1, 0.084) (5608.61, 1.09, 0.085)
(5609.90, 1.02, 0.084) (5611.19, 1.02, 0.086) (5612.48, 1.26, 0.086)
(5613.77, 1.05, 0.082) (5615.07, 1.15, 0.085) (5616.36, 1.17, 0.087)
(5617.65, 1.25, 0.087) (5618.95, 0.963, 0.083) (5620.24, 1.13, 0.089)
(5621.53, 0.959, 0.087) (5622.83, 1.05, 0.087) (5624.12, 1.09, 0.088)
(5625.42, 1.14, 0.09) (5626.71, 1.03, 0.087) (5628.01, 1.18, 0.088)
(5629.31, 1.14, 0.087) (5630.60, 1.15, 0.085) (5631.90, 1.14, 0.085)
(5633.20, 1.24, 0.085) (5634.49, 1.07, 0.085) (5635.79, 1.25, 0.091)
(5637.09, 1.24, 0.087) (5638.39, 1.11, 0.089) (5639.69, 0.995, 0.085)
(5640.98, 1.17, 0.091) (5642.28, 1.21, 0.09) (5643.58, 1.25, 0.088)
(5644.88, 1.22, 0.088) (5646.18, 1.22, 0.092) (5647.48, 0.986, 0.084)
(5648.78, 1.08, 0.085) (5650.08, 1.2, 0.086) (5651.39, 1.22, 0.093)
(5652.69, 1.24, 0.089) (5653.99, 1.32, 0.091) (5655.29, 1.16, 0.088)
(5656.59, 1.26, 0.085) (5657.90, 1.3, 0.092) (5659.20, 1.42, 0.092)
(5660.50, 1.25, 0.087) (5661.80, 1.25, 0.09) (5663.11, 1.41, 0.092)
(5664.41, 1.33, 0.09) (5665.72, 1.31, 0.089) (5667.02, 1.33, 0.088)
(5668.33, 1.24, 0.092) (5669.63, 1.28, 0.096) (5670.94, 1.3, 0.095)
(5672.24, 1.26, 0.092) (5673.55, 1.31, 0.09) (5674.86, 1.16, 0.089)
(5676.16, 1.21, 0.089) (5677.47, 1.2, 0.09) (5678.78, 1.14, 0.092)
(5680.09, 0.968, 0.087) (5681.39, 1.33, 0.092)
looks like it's 1.1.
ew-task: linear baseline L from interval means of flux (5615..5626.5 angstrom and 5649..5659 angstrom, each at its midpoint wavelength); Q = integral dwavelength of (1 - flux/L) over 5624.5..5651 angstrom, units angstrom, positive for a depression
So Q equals 0.44 angstrom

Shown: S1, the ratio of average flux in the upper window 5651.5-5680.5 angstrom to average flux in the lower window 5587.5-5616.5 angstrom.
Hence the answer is 1.20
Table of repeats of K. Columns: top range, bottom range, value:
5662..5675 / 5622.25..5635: 1.15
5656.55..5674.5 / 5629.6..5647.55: 1.12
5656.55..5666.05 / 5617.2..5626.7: 1.23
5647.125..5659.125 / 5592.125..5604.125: 1.21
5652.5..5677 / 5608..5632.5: 1.16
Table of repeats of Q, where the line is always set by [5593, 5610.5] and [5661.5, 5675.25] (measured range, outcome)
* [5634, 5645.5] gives 0.1 angstrom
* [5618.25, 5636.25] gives 0.4 angstrom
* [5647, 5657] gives 0.4 angstrom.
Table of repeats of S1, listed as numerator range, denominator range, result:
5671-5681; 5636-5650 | 1.03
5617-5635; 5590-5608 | 1.08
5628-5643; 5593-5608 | 1.12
